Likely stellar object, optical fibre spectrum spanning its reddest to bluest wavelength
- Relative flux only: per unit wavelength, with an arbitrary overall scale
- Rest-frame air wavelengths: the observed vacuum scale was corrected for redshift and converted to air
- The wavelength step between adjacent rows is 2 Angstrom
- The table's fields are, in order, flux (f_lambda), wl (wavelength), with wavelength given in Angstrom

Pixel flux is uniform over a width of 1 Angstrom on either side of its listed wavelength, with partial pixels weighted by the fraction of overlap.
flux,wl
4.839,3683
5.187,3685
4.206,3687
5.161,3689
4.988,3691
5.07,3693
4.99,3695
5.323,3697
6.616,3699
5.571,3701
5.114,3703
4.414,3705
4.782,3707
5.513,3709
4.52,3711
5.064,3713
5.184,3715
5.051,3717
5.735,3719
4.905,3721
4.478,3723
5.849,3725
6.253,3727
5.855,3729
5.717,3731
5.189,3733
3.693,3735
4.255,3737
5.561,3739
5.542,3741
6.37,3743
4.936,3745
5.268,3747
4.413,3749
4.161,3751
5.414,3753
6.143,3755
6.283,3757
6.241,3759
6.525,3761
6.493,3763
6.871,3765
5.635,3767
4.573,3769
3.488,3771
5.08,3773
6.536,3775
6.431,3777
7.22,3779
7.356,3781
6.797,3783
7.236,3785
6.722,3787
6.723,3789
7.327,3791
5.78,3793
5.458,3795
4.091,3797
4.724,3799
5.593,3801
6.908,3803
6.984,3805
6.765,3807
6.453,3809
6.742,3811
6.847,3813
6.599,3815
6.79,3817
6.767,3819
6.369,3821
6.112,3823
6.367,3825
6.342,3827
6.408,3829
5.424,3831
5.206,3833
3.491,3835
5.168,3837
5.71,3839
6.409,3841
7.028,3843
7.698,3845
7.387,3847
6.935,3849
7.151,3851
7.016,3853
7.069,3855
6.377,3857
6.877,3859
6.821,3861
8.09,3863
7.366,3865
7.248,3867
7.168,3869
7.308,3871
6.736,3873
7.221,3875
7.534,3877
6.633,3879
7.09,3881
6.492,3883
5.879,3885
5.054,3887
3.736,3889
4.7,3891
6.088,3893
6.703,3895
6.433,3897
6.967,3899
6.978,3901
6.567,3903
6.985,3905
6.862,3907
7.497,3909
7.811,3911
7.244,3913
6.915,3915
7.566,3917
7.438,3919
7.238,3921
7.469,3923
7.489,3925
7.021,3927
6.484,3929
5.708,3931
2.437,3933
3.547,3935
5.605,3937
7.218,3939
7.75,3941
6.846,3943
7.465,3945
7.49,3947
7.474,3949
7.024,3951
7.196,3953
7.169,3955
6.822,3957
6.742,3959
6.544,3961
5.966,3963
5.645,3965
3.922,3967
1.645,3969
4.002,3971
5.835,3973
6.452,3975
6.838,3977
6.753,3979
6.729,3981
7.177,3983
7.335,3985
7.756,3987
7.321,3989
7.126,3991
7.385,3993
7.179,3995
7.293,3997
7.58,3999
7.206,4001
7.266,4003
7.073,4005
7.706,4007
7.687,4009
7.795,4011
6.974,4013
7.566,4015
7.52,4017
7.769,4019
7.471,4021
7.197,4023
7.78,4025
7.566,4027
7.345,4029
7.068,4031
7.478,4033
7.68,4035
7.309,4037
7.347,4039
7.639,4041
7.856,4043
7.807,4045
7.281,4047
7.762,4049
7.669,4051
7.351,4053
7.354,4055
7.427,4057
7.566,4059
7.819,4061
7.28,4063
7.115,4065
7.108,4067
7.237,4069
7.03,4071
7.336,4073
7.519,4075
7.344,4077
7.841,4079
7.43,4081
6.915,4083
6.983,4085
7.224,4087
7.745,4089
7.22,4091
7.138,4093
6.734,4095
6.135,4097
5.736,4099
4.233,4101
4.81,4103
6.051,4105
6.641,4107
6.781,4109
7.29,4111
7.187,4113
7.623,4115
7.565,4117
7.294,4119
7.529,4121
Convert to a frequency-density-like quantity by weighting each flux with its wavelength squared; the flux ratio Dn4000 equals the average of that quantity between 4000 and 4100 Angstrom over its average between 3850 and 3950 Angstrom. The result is 1.18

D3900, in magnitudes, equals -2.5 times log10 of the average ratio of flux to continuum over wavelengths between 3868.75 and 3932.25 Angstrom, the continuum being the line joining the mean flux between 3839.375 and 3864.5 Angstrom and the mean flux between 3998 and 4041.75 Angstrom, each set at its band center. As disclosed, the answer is 0.07 mag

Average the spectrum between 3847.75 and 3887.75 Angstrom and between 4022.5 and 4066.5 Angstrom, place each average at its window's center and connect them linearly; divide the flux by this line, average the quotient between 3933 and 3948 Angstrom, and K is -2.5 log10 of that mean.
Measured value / 0.14 mag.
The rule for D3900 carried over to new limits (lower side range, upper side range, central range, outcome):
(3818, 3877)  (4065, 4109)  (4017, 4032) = -0.110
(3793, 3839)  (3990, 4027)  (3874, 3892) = 0.075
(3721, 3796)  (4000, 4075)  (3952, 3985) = 0.171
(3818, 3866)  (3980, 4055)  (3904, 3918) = -0.063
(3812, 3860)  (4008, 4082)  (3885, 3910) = 0.087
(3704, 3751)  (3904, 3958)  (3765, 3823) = -0.099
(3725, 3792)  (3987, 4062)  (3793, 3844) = 0.030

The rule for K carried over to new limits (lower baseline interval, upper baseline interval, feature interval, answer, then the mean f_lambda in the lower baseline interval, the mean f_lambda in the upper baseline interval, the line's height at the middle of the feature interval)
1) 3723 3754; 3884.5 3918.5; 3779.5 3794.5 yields -0.22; 5.21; 6.49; 5.59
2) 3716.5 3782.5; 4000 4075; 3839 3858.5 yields -0.12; 5.57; 7.45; 6.22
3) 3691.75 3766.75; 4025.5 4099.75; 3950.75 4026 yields 0.02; 5.39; 7.32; 6.89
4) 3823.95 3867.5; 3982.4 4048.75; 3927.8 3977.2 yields 0.19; 6.52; 7.45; 7.1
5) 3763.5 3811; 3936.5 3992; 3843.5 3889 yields -0.10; 6.14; 6.5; 6.3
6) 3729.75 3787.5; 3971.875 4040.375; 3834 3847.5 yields 0.03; 5.72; 7.28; 6.24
